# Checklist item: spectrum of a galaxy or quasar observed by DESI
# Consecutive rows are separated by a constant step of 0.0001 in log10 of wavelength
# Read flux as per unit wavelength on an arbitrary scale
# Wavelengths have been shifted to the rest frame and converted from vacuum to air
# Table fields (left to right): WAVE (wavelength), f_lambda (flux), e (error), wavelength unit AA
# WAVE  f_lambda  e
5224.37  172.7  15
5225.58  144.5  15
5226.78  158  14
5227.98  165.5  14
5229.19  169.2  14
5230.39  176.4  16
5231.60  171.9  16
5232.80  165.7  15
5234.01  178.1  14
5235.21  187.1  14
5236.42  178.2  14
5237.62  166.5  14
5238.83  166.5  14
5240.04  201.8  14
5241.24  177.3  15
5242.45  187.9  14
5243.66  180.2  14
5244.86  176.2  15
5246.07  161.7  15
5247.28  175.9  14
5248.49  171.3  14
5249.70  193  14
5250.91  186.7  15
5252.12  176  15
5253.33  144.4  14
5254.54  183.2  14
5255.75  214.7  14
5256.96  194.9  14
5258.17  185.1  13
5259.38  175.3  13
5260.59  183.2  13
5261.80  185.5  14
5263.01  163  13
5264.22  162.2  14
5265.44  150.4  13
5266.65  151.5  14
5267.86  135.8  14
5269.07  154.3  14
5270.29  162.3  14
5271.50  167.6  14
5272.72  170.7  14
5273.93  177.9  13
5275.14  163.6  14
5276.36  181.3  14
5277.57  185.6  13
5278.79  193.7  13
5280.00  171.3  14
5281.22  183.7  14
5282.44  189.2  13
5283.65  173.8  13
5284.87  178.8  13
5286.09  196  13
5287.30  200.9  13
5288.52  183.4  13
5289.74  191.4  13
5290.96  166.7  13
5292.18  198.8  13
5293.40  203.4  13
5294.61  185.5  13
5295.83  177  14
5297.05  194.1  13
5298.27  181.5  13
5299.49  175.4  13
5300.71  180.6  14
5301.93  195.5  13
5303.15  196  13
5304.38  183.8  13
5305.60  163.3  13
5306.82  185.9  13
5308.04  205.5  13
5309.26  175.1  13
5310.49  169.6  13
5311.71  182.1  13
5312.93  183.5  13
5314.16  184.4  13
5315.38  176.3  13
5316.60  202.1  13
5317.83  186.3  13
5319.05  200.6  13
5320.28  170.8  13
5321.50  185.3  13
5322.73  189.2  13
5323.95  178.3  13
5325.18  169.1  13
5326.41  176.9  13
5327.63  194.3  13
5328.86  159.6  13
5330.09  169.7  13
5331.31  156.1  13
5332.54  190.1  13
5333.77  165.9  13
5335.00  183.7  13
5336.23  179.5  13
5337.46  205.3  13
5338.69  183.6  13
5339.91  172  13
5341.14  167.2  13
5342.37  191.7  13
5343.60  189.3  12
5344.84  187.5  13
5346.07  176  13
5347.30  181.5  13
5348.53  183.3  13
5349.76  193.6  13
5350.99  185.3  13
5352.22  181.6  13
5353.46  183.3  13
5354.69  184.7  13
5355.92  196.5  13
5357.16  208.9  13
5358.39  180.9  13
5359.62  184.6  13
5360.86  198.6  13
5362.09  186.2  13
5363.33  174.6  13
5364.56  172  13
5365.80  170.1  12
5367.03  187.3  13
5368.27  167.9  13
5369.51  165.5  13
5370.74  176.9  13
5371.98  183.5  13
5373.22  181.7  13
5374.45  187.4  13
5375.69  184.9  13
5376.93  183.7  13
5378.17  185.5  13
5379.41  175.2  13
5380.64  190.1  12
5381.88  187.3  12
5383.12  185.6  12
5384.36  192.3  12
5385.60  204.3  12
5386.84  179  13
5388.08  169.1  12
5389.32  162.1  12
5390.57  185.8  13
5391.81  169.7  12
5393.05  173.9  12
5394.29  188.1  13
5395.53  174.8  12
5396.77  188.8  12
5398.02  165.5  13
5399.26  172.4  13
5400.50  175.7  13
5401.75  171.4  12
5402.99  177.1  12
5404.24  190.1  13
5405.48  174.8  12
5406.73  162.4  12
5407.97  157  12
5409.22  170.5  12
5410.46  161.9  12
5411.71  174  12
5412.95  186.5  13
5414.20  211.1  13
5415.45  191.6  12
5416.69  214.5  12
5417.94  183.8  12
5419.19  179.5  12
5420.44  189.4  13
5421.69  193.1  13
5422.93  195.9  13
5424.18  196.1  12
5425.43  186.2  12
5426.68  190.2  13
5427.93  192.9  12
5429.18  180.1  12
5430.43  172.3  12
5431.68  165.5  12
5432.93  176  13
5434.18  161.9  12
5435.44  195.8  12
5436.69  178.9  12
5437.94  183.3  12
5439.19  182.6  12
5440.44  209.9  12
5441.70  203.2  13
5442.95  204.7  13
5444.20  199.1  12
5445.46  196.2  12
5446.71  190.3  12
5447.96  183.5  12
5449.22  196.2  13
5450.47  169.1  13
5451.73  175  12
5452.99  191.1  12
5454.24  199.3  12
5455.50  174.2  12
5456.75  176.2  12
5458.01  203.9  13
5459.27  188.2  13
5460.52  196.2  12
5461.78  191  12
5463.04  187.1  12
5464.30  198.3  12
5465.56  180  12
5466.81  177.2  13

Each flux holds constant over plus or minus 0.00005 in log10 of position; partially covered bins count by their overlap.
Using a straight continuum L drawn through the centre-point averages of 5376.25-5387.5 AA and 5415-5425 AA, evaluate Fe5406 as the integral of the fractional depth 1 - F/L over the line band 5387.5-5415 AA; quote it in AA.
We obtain 2.1 AA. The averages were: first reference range 187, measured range 176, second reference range 193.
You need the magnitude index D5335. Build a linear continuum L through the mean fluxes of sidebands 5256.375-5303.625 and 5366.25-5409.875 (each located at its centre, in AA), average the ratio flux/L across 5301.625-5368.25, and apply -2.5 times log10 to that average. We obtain -0.03 mag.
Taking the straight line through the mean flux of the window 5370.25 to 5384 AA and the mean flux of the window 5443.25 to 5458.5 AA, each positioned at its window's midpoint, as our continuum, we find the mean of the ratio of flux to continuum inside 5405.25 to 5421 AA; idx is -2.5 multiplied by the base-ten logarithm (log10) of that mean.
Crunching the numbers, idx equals 0.03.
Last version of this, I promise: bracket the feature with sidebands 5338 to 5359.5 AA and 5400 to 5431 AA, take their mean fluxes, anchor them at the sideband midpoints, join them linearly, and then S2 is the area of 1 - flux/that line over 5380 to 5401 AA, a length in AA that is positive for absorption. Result 0.4 AA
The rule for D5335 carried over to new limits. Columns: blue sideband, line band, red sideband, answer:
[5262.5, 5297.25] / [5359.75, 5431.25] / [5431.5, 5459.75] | 0.01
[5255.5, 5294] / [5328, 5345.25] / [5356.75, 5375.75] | 0.01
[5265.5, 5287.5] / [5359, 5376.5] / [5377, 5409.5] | -0.02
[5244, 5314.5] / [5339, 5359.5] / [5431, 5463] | -0.02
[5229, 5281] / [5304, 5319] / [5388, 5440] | -0.04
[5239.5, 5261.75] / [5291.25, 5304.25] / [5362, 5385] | -0.04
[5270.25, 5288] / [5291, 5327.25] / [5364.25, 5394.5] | -0.02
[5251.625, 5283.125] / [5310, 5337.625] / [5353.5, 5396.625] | -0.01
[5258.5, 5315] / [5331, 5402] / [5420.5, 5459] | 0.01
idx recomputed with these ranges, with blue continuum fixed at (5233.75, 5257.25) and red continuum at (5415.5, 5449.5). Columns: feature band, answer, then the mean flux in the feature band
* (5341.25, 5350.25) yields -0.001 mag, 185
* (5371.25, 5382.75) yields 0.011 mag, 184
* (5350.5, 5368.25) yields 0.004 mag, 185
